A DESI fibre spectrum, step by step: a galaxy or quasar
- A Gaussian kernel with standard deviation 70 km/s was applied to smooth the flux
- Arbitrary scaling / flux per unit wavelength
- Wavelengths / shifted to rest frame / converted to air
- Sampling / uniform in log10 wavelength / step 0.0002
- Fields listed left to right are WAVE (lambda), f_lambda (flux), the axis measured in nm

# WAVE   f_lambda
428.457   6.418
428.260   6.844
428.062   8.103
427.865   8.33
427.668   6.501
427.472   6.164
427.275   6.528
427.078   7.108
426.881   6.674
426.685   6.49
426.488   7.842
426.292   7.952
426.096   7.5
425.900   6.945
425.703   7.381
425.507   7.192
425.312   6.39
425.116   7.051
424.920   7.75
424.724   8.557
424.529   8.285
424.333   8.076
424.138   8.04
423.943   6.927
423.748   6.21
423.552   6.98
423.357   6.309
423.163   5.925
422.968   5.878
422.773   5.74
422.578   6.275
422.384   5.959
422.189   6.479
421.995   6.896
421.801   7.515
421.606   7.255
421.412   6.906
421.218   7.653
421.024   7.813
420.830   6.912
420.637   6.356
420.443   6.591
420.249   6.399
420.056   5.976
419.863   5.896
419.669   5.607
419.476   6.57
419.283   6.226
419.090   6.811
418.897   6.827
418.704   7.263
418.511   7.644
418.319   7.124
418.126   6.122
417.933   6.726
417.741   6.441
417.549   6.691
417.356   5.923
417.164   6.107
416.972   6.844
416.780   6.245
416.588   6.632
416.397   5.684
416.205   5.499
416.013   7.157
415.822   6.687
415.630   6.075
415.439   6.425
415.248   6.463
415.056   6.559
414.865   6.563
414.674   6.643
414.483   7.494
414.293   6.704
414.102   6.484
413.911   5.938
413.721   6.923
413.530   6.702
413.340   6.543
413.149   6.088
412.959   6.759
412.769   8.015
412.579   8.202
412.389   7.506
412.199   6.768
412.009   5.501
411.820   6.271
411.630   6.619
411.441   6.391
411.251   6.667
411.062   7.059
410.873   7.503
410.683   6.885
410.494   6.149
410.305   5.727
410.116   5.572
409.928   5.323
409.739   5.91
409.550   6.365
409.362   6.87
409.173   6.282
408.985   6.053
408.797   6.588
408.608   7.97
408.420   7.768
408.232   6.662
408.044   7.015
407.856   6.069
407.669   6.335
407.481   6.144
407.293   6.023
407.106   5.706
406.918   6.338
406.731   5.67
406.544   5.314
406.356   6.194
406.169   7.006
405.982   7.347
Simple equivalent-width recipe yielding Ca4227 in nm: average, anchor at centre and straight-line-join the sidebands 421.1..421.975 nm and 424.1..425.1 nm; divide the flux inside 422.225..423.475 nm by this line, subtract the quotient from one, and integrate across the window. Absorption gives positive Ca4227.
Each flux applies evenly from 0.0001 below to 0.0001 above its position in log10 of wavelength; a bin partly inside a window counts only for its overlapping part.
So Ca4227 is 0.26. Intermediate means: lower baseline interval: 7.3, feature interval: 6.05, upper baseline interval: 8.06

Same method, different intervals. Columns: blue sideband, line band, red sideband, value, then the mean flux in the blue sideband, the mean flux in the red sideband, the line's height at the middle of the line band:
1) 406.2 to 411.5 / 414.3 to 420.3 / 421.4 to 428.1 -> 0.20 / 6.38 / 7.03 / 6.72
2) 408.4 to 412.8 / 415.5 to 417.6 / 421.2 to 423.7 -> 0.09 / 6.63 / 6.55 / 6.59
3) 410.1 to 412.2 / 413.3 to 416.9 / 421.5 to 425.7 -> 0.06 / 6.44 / 6.95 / 6.6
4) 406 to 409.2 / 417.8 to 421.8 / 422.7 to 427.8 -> 0.06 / 6.44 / 7.03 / 6.85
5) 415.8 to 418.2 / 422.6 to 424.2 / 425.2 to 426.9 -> 0.11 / 6.36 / 7.18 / 6.94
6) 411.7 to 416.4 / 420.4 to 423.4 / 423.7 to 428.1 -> 0.18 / 6.64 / 7.31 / 7.08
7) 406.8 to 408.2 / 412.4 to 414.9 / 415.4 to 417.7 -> -0.23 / 6.24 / 6.33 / 6.3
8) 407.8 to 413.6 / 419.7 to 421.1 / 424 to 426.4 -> 0.15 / 6.64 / 7.58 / 7.27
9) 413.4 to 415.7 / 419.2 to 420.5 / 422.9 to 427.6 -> 0.13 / 6.59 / 7.09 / 6.84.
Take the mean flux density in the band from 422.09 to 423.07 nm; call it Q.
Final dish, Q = 6.06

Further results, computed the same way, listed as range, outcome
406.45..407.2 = 5.76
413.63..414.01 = 6.43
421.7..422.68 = 6.62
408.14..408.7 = 7.47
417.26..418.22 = 6.38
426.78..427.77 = 6.6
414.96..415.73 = 6.38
